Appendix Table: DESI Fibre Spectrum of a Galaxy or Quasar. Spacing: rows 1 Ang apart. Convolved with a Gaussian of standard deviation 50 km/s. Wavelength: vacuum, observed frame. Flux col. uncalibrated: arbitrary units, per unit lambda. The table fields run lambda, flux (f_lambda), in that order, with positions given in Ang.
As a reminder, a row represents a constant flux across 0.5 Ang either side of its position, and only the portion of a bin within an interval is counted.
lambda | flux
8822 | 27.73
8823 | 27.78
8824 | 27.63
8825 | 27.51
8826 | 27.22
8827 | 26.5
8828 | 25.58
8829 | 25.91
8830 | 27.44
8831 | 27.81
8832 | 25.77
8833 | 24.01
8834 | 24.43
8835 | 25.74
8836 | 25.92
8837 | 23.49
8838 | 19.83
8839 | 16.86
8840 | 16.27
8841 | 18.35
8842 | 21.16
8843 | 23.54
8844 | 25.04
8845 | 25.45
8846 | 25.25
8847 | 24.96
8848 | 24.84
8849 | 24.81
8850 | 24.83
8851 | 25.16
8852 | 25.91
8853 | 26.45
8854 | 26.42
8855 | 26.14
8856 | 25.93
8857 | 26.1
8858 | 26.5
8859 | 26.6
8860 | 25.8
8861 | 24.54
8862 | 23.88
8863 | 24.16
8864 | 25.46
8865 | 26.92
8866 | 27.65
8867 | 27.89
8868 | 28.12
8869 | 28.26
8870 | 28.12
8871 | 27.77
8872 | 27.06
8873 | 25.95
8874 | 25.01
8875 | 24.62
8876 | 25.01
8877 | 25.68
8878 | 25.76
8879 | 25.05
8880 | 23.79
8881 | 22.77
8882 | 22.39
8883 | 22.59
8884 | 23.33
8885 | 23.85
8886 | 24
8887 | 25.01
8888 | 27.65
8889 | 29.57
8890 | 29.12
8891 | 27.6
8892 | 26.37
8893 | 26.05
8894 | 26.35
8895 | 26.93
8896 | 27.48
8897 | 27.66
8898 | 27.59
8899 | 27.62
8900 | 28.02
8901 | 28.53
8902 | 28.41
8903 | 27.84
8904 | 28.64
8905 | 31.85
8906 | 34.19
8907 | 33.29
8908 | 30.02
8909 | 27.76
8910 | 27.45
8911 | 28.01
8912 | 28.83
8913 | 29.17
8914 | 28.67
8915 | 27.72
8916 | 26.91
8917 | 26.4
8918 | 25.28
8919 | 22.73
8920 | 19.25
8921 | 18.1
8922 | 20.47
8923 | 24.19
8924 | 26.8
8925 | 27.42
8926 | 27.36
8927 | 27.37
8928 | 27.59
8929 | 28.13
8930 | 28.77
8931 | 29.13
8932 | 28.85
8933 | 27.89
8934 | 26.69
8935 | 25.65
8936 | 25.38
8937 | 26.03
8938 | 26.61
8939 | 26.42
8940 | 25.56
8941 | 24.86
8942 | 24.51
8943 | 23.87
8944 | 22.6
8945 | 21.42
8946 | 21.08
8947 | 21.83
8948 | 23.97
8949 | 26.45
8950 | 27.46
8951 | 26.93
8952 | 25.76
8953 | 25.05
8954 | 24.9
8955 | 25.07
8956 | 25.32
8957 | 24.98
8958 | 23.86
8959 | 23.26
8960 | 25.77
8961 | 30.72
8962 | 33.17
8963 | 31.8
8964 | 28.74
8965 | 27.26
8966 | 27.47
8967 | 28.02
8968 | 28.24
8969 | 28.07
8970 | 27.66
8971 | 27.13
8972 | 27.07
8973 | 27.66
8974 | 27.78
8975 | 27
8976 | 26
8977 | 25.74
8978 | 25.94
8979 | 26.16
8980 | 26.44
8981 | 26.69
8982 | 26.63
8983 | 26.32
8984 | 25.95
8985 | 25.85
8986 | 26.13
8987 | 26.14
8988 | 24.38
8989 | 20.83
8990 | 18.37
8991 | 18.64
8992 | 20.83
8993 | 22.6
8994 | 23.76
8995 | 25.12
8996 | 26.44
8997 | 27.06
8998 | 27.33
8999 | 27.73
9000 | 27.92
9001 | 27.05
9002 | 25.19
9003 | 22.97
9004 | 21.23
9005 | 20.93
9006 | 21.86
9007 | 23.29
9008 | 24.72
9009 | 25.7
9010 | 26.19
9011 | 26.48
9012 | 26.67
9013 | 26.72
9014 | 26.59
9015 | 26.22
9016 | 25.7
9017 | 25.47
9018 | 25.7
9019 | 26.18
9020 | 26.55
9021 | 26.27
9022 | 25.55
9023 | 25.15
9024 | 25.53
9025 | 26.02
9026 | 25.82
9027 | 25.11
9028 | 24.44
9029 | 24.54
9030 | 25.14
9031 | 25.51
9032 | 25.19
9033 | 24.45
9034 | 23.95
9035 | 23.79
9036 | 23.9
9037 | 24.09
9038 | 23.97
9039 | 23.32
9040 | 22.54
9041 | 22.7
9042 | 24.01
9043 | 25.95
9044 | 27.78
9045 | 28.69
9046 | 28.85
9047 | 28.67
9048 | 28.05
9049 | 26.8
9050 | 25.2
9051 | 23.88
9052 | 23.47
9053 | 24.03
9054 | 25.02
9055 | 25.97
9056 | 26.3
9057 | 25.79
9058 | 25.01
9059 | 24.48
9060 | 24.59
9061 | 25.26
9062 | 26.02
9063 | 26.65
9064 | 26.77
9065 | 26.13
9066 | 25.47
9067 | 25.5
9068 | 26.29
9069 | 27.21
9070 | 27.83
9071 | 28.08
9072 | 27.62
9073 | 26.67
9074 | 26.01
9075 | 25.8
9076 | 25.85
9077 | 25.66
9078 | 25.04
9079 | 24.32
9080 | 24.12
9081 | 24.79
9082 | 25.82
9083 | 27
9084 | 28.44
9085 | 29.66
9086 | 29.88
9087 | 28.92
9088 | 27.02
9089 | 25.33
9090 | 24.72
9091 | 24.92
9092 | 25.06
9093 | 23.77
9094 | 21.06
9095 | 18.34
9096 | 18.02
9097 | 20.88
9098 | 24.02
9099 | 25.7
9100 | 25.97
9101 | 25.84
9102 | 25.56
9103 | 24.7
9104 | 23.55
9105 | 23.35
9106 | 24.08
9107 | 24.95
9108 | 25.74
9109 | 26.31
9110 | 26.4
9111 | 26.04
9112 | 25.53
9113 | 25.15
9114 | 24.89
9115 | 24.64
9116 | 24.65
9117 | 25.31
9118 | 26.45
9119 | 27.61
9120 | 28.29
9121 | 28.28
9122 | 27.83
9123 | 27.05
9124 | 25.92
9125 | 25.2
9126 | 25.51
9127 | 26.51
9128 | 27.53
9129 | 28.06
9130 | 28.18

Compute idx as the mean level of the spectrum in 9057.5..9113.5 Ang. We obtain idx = 25.4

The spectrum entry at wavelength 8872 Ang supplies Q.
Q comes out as 27.06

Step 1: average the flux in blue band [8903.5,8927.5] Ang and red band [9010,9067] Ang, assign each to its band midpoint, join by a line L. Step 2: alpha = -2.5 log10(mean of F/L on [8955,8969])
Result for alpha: -0.04 mag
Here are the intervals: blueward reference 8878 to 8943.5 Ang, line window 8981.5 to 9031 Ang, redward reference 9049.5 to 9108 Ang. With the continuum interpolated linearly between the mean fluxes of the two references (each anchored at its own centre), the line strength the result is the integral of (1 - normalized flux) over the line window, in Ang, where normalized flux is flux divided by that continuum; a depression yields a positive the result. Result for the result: 1.71 Ang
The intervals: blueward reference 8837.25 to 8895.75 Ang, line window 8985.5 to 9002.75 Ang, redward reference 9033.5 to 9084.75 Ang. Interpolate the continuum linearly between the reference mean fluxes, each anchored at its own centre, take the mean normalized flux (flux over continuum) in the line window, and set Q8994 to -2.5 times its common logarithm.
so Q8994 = 0.05 mag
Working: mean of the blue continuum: 25.1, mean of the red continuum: 25.7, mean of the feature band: 24.4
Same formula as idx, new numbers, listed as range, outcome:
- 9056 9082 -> 25.9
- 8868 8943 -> 26.6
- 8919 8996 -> 25.6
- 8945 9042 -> 25.4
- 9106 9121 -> 25.9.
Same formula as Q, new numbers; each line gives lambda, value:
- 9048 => 28.05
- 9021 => 26.27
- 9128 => 27.53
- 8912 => 28.83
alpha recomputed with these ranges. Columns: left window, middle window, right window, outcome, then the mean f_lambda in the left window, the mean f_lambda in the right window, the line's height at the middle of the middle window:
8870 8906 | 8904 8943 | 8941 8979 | -0.02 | 26.5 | 26.2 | 26.3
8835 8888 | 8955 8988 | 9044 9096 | -0.07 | 24.8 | 25.9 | 25.3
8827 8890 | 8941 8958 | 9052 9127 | 0.04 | 25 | 25.6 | 25.2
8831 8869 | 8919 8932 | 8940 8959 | -0.04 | 24.7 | 24.4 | 24.5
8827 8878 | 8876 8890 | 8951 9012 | 0.02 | 25.1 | 25.7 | 25.3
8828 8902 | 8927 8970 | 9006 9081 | -0.04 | 25.4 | 25.6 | 25.5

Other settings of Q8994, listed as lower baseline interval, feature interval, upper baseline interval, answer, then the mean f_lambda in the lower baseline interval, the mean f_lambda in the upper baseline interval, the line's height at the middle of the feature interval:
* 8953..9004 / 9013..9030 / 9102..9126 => 0.01 mag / 26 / 25.7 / 25.9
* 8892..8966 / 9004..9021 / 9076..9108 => 0.02 mag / 26.6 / 24.9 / 25.7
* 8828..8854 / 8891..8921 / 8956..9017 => -0.11 mag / 24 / 25.8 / 24.8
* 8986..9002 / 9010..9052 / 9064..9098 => -0.03 mag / 24.4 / 25.5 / 24.8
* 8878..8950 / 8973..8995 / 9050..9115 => 0.05 mag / 26.3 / 25.3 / 25.9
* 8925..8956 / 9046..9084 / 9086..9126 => -0.03 mag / 25.8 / 25.1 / 25.3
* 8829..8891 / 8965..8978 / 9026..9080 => -0.08 mag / 25.1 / 25.5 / 25.3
